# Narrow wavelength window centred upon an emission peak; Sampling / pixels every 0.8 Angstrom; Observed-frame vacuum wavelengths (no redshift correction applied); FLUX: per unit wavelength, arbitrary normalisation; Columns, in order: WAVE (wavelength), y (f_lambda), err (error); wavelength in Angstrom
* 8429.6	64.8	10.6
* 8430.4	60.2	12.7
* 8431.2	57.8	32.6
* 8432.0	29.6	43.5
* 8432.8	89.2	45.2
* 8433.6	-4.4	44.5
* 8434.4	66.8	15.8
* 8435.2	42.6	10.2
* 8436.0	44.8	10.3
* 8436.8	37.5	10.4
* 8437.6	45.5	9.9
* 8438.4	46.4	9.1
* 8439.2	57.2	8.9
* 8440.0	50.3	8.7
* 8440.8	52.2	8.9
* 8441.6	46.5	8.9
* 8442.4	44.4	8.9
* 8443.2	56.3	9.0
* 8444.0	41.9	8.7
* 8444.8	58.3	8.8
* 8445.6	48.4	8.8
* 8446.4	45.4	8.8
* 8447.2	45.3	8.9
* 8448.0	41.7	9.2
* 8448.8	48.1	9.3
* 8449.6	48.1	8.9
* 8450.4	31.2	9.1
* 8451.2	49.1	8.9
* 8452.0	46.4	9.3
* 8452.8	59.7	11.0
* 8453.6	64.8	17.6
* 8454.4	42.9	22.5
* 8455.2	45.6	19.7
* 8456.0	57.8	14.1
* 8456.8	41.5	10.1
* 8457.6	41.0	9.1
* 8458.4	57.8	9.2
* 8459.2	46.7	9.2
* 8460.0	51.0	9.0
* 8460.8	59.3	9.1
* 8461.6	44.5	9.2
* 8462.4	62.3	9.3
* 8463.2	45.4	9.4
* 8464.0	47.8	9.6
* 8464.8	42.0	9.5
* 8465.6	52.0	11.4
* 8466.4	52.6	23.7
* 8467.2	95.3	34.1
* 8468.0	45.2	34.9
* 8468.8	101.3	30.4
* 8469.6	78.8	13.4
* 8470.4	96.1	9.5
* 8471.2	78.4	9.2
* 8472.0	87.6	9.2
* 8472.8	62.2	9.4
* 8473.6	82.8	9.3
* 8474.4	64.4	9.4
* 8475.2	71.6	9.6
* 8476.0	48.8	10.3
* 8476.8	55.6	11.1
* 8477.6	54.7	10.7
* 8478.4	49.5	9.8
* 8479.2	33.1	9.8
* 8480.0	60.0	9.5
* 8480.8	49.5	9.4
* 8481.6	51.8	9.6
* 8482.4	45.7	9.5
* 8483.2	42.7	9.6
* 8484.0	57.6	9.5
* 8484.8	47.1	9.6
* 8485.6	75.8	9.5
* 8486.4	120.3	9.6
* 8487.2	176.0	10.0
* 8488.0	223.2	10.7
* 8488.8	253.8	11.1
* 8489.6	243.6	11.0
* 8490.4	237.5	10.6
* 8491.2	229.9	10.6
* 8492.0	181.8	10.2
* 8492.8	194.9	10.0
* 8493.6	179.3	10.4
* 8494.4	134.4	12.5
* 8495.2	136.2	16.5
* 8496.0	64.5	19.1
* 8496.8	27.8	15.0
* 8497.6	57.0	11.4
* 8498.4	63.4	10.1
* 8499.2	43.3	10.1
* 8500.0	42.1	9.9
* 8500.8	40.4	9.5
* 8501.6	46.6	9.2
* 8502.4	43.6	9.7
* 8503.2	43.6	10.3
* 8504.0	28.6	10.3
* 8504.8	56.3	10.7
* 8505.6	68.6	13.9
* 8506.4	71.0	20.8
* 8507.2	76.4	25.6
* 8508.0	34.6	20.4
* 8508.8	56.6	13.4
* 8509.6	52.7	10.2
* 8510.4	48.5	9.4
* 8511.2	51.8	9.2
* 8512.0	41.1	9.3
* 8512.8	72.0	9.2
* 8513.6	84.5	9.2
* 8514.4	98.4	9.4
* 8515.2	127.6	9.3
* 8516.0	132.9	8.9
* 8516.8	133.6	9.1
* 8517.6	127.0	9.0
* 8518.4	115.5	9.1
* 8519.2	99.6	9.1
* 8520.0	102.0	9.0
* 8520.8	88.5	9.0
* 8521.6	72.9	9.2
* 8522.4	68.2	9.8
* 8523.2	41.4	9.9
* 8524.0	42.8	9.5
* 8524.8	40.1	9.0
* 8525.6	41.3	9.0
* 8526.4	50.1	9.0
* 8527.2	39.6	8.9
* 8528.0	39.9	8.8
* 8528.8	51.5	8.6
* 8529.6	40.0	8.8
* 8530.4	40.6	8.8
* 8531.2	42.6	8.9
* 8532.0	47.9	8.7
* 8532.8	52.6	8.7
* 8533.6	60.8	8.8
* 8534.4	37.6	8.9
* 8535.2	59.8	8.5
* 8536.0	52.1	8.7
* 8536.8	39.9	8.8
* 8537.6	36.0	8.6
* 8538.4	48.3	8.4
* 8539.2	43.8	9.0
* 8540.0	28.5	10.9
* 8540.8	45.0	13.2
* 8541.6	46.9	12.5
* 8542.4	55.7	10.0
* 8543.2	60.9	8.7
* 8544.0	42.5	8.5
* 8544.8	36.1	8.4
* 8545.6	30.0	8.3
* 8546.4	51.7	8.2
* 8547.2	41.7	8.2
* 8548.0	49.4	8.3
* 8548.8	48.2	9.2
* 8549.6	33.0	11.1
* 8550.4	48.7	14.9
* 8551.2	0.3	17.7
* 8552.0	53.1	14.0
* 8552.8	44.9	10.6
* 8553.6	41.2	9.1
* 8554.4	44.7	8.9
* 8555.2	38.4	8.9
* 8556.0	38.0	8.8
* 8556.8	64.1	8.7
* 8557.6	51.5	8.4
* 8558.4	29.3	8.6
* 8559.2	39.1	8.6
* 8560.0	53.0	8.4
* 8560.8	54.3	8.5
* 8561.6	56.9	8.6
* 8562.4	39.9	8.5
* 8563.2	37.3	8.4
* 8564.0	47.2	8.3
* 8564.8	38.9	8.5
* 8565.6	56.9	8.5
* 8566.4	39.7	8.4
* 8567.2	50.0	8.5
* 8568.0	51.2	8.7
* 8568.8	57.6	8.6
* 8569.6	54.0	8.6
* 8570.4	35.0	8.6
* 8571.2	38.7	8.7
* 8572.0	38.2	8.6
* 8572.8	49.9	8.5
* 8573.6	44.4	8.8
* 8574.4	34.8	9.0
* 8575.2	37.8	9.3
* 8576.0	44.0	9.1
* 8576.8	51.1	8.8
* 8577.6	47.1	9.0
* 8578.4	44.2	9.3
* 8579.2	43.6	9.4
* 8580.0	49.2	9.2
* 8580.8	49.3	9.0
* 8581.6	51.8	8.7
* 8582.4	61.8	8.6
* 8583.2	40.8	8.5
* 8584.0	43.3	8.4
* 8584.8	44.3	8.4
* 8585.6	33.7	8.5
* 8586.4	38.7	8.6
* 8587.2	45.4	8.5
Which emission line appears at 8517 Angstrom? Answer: [N II]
